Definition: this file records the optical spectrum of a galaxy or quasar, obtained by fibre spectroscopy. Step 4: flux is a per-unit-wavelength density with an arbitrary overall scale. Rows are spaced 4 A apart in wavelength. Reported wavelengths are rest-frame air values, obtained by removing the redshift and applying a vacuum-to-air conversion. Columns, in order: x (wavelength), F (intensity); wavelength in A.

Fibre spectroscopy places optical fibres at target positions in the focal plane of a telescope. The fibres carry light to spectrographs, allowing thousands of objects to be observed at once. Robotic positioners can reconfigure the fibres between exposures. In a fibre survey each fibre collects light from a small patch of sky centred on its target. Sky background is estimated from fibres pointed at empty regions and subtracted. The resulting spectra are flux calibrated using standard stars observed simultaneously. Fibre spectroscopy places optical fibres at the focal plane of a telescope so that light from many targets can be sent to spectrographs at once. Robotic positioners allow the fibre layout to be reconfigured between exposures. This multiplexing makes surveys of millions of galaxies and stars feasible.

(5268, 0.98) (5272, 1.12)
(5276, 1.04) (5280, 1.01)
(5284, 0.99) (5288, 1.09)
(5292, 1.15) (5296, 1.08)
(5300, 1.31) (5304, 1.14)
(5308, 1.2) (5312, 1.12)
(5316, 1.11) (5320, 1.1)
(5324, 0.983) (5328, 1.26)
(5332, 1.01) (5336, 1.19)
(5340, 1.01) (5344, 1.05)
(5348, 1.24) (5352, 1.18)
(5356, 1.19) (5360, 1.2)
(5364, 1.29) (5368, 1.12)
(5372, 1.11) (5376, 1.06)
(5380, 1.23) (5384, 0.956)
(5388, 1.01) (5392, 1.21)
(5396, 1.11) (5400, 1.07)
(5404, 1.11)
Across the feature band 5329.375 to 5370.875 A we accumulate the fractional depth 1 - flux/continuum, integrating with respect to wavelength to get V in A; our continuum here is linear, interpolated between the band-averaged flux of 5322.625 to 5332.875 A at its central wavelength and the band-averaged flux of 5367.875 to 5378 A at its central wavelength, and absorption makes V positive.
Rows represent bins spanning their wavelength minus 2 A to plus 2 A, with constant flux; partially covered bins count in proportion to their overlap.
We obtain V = -2.0 A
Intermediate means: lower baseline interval 1.1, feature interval 1.15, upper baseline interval 1.09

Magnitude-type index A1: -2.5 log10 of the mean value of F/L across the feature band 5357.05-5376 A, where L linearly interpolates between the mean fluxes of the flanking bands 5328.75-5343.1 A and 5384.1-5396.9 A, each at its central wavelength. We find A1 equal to -0.08 mag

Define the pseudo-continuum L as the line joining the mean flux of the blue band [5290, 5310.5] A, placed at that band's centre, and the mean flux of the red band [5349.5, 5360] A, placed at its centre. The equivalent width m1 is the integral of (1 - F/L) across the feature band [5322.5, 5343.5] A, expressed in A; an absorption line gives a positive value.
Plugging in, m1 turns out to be 1.7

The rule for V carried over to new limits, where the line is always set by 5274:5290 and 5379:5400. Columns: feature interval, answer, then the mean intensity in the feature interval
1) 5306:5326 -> -1.0 A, 1.1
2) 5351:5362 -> -1.2 A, 1.19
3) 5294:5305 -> -1.4 A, 1.18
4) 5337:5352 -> -0.7 A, 1.12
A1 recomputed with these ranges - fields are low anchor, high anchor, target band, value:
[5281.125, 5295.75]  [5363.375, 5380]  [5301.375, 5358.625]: -0.021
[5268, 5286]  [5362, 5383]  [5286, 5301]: -0.092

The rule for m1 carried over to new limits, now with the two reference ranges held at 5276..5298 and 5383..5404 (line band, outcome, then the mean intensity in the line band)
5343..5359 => -1.5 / 1.17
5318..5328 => -0.2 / 1.09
